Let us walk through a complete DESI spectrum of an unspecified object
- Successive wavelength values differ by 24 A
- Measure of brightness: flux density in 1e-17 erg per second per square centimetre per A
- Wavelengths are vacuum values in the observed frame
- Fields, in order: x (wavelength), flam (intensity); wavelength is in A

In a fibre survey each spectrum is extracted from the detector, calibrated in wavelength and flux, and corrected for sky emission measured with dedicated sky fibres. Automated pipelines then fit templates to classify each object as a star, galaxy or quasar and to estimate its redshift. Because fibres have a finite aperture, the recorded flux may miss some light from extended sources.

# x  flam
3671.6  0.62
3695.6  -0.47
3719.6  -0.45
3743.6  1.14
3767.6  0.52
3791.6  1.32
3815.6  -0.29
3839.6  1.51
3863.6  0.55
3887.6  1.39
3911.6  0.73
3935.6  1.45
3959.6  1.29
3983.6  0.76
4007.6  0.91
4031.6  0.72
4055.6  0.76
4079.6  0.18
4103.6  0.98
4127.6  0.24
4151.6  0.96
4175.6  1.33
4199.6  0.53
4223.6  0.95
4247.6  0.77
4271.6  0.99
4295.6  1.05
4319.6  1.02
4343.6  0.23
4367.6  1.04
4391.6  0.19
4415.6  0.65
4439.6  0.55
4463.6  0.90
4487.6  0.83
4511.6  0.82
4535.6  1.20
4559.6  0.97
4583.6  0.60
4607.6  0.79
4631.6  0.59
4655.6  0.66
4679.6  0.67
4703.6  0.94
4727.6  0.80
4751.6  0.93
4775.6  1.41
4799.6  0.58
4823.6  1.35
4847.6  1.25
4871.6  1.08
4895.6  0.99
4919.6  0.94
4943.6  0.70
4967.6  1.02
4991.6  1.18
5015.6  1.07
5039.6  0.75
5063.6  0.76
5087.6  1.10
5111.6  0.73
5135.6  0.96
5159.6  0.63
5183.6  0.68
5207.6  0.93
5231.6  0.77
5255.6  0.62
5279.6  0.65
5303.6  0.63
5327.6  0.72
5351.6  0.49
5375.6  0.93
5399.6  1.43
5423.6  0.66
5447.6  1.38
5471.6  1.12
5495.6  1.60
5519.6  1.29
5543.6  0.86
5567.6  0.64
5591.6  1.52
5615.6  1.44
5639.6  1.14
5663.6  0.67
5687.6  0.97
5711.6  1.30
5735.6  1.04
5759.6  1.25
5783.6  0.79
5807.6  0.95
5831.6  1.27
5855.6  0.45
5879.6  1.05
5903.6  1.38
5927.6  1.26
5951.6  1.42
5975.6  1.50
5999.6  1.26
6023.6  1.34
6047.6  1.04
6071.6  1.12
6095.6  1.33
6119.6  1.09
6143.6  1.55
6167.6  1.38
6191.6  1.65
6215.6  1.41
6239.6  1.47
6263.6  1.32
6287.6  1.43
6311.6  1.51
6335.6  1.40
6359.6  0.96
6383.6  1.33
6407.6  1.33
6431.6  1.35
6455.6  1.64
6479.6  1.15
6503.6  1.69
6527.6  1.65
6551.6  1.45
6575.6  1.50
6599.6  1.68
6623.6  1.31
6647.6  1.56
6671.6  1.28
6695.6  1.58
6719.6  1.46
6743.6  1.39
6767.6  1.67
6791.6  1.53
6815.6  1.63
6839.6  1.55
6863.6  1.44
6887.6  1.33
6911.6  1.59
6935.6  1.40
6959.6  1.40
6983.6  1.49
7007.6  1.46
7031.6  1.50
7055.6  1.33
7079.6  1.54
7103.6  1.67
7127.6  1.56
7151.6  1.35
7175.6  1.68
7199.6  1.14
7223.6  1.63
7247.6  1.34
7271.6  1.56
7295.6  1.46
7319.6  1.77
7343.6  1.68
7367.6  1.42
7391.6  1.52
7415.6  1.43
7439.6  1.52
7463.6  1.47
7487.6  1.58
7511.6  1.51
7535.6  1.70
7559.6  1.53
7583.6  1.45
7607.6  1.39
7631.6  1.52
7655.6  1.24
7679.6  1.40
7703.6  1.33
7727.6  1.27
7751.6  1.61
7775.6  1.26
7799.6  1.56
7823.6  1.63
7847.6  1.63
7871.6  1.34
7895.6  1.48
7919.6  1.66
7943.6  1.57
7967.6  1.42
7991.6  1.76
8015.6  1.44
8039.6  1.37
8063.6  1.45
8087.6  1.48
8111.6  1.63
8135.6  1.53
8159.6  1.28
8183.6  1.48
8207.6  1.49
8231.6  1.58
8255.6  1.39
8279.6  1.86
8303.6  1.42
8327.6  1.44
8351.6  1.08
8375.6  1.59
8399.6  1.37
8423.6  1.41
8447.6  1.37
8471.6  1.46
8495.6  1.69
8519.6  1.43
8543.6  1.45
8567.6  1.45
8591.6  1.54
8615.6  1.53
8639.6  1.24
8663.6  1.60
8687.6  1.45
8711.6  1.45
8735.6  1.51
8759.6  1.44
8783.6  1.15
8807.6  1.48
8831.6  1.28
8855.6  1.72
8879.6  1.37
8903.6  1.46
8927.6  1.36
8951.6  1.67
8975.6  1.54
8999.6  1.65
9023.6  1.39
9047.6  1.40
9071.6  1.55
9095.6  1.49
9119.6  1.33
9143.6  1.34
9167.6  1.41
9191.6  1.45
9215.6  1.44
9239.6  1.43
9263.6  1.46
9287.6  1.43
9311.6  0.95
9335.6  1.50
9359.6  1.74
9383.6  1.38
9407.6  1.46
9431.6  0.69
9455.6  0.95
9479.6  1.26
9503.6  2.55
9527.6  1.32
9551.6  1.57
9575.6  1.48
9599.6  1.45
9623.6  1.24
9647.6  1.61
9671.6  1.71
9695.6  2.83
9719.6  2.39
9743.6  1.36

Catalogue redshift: 0.476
